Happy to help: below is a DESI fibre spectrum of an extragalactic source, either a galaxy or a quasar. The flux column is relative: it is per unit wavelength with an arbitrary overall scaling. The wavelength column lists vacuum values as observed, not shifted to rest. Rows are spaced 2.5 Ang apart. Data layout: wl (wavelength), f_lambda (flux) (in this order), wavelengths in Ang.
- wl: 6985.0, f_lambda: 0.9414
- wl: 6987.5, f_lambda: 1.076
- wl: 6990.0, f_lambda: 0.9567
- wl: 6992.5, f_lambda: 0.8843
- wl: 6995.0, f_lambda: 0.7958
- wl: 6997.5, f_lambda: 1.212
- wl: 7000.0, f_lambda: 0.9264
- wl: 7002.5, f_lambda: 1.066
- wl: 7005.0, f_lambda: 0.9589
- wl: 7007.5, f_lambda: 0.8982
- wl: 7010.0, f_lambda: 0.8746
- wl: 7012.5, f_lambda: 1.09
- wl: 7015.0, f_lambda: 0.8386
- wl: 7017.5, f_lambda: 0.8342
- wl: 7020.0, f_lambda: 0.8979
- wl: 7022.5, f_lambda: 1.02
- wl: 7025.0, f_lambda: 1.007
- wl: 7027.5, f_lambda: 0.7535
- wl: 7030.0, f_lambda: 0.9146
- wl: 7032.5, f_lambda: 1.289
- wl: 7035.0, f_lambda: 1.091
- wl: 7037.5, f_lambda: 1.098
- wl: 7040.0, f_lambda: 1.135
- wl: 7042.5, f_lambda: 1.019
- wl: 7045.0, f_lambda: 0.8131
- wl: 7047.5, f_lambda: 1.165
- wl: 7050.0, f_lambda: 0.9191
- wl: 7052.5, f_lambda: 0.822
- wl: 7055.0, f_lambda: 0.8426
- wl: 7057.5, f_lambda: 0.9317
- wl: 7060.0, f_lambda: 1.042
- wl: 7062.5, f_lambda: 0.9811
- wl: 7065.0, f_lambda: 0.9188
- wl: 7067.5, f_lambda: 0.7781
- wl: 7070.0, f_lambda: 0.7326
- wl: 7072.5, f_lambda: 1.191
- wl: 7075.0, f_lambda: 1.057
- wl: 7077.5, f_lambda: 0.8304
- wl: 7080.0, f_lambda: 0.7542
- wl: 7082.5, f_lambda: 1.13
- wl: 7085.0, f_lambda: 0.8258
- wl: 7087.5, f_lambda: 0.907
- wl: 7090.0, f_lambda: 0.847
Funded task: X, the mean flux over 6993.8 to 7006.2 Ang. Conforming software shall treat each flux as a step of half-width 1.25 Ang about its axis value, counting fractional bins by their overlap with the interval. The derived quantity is 0.993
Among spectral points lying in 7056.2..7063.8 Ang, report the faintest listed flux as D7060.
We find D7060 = 0.9317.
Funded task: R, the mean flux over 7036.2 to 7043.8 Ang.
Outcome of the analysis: 1.08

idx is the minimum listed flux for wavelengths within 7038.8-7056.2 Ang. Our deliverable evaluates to 0.8131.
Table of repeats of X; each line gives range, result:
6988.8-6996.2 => 0.879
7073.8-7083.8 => 0.942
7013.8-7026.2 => 0.92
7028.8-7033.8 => 1.1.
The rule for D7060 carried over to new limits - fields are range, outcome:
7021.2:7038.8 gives 0.7535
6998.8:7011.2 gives 0.8746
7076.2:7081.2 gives 0.7542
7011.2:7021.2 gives 0.8342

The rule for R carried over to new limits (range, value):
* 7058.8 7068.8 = 0.928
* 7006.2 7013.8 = 0.954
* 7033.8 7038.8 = 1.09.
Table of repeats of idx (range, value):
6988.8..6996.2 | 0.7958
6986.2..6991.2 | 0.9567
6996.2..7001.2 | 0.9264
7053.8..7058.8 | 0.8426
